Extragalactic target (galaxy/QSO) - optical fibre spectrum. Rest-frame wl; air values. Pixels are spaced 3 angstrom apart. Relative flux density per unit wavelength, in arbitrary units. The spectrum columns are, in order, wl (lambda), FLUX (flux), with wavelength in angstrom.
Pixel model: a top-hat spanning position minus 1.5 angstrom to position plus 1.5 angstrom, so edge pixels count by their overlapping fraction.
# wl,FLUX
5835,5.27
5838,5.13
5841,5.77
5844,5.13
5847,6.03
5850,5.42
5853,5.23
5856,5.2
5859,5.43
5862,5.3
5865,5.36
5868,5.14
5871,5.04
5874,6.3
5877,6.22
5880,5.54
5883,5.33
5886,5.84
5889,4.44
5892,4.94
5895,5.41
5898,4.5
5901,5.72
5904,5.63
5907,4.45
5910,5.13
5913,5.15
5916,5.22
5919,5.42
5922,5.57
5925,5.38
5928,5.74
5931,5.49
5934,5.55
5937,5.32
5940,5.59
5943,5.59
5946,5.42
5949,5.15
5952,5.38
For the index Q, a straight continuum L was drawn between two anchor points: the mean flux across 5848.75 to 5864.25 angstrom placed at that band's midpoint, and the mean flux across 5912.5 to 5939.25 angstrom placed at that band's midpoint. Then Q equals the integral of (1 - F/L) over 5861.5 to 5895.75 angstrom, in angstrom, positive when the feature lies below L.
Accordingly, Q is -0.3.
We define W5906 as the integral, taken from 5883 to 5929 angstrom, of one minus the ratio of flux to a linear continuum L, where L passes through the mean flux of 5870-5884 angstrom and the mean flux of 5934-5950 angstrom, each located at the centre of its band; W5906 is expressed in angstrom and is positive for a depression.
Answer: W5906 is 2.95 angstrom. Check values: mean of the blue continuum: 5.72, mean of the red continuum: 5.44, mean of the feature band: 5.23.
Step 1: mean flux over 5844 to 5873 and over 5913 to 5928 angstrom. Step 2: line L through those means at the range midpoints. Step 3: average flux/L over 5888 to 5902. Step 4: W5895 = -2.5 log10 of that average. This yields 0.08 mag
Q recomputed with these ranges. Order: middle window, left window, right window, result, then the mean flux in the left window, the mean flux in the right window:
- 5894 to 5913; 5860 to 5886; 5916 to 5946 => 1.3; 5.54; 5.5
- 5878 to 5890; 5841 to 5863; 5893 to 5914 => -0.3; 5.42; 5.14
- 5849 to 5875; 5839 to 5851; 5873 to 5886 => 1.5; 5.58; 5.83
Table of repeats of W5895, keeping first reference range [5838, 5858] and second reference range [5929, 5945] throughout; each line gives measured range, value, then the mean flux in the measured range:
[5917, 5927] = 0.008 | 5.46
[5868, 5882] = -0.045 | 5.69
